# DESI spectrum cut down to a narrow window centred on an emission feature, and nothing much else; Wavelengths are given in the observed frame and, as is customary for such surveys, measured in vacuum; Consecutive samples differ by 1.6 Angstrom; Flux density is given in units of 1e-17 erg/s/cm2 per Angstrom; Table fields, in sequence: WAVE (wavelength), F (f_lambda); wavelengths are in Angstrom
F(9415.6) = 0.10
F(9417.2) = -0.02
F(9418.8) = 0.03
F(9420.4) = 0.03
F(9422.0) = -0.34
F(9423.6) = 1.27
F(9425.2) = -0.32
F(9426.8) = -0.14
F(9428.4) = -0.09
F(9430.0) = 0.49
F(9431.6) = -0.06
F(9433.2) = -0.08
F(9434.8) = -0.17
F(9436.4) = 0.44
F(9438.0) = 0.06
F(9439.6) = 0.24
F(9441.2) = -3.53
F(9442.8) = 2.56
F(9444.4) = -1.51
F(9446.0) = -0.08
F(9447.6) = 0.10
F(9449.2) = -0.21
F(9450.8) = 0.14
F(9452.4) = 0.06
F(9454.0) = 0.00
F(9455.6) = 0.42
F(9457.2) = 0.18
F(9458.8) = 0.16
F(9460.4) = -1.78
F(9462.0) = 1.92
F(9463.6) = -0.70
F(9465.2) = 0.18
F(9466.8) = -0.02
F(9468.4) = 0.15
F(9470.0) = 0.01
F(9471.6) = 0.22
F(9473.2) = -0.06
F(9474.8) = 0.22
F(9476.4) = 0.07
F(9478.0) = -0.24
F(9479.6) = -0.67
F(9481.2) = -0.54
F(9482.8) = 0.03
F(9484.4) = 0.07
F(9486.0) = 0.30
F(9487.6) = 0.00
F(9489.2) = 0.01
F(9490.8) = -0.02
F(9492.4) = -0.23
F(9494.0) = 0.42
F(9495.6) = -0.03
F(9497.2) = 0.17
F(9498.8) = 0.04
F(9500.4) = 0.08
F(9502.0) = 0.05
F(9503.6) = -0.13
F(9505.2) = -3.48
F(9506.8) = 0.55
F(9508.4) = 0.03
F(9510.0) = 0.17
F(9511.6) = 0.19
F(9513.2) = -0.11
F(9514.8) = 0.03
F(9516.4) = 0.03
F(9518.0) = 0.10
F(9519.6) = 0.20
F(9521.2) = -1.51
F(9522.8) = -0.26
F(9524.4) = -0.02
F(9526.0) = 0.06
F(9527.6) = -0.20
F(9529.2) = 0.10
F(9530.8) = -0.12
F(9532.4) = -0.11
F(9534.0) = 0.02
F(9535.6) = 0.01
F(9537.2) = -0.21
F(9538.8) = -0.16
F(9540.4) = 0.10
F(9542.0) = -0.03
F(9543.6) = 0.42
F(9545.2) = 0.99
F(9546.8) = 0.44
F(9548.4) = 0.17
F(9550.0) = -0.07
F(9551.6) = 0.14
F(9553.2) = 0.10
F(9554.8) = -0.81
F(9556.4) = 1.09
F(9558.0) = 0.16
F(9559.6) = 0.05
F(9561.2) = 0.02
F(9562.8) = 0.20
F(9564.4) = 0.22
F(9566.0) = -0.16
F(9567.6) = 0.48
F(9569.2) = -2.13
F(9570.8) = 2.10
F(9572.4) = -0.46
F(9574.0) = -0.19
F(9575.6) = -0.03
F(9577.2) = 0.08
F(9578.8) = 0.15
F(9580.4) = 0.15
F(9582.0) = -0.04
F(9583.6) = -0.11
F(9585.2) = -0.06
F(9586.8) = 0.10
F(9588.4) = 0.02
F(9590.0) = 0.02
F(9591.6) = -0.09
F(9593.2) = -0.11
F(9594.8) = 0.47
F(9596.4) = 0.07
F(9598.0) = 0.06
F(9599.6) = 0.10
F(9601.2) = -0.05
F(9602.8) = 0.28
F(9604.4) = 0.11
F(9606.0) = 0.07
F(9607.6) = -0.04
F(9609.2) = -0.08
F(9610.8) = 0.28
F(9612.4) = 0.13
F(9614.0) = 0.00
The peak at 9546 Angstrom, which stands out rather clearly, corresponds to [O III]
